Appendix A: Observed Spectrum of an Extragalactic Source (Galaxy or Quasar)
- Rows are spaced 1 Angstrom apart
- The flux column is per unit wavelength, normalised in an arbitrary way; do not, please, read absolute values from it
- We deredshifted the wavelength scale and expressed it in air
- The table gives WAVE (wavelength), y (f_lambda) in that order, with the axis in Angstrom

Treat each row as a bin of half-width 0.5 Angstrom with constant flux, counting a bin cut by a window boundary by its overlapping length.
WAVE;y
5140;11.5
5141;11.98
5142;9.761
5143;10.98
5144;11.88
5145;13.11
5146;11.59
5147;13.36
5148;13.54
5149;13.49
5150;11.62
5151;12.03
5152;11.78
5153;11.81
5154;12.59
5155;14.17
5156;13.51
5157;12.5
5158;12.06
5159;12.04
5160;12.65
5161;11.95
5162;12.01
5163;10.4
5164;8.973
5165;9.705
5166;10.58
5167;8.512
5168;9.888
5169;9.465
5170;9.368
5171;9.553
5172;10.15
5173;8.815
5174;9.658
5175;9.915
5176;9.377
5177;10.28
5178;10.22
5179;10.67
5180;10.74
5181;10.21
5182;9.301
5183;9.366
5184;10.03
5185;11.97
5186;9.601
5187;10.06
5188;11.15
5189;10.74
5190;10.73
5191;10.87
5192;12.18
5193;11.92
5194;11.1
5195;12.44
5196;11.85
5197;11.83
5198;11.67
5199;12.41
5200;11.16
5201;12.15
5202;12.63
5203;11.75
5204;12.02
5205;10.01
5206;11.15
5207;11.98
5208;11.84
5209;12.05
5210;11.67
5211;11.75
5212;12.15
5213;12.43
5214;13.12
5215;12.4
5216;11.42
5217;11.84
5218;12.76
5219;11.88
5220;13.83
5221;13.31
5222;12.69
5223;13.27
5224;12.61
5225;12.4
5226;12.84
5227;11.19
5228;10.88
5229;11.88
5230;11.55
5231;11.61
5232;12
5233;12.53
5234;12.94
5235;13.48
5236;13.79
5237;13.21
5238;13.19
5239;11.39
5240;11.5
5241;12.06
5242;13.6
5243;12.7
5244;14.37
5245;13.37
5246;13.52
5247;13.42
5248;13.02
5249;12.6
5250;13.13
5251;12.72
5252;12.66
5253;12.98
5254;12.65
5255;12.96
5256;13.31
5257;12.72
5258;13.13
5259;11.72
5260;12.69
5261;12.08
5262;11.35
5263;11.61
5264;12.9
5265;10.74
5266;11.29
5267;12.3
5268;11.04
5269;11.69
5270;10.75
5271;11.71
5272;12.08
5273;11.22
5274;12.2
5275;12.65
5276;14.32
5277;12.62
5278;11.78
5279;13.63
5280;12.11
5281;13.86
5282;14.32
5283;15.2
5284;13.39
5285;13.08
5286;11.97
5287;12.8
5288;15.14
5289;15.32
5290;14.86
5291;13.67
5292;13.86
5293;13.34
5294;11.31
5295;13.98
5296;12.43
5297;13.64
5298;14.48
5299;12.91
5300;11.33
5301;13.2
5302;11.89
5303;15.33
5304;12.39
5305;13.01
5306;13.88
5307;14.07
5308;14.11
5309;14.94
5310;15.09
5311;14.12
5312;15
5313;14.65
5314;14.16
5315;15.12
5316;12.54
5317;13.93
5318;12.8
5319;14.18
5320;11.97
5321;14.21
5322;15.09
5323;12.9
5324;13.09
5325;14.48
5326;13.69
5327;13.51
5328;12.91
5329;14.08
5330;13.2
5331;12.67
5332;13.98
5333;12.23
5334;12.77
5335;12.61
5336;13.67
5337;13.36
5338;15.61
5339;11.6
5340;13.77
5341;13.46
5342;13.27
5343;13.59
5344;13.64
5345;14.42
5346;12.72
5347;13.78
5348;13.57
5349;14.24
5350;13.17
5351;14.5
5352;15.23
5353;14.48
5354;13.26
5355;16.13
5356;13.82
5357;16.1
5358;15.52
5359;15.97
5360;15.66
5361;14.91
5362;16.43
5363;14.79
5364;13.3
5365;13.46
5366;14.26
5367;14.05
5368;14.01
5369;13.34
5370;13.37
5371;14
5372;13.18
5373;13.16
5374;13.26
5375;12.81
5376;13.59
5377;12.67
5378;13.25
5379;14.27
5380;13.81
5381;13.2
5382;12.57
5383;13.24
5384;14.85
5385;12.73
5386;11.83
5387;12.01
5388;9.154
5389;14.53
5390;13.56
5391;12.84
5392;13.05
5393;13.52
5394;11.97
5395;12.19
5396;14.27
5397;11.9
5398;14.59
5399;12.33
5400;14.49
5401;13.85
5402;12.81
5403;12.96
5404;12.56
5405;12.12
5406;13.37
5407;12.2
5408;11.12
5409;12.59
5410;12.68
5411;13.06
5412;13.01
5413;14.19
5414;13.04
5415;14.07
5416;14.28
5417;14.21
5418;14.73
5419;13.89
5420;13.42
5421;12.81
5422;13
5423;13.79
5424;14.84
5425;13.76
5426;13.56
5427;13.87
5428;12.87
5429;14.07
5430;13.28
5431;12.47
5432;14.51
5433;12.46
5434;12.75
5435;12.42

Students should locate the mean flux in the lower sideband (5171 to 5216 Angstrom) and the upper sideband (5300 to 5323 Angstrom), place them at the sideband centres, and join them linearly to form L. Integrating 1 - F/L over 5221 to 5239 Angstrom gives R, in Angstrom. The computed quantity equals -0.78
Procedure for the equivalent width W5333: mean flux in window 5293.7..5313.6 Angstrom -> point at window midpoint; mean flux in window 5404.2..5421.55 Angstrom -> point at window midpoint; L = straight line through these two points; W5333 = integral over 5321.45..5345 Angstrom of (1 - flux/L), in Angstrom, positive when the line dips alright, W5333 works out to 0.1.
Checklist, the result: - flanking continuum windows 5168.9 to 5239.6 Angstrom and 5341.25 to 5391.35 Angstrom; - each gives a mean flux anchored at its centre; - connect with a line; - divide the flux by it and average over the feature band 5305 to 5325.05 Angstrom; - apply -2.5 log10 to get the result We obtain -0.07 mag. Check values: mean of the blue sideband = 11.5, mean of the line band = 14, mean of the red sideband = 13.8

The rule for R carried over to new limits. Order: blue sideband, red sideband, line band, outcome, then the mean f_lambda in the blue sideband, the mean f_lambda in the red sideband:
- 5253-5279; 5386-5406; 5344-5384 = -4.2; 12.2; 12.9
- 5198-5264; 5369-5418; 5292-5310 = -0.9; 12.4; 13.1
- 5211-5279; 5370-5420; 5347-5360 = -1.7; 12.4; 13.1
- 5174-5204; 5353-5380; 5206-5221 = -1.1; 11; 14.2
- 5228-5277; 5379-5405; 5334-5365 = -3.3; 12.5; 13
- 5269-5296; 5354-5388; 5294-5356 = -0.9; 13.1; 13.8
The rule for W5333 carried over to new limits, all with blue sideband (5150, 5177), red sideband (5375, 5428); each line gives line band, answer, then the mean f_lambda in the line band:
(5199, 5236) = -2.4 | 12.2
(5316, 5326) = -0.9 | 13.6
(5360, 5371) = -1.2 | 14.2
